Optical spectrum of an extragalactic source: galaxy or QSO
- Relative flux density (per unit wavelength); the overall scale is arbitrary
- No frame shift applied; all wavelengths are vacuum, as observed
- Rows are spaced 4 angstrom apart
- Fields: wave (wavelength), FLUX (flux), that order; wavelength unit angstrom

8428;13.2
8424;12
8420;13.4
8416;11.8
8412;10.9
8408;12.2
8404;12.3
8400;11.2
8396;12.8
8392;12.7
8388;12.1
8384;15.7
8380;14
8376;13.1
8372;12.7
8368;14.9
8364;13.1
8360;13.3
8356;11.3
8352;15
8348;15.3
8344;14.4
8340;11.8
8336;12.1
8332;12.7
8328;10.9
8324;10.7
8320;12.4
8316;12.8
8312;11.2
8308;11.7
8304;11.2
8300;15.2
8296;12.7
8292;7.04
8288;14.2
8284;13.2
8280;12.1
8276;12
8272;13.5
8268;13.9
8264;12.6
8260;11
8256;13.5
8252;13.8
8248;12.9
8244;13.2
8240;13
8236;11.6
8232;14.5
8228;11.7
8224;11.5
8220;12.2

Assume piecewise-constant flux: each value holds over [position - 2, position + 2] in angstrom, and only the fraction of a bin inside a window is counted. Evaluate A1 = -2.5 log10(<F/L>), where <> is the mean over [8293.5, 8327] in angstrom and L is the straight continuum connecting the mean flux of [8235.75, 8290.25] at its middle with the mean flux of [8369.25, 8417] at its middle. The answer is 0.06 mag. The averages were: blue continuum 12.9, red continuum 12.7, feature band 12.1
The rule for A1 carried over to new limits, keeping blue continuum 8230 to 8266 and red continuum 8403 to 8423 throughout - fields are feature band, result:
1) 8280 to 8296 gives 0.089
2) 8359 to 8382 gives -0.102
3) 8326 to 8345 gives 0.018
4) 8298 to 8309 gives -0.013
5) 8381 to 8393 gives -0.116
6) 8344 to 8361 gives -0.119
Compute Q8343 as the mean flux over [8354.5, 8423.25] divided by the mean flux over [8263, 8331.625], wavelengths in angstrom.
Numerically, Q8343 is 1.0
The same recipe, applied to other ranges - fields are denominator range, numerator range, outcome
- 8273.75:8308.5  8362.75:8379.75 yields 1.11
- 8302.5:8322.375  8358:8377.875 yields 1.13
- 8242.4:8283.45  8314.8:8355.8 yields 0.99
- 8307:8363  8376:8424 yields 1.01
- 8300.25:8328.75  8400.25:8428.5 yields 1.03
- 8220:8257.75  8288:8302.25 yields 0.94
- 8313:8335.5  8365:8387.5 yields 1.17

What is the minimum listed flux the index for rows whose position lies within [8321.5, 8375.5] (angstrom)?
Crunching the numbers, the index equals 10.7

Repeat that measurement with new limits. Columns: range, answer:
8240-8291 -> 11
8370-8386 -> 12.7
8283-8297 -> 7.04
